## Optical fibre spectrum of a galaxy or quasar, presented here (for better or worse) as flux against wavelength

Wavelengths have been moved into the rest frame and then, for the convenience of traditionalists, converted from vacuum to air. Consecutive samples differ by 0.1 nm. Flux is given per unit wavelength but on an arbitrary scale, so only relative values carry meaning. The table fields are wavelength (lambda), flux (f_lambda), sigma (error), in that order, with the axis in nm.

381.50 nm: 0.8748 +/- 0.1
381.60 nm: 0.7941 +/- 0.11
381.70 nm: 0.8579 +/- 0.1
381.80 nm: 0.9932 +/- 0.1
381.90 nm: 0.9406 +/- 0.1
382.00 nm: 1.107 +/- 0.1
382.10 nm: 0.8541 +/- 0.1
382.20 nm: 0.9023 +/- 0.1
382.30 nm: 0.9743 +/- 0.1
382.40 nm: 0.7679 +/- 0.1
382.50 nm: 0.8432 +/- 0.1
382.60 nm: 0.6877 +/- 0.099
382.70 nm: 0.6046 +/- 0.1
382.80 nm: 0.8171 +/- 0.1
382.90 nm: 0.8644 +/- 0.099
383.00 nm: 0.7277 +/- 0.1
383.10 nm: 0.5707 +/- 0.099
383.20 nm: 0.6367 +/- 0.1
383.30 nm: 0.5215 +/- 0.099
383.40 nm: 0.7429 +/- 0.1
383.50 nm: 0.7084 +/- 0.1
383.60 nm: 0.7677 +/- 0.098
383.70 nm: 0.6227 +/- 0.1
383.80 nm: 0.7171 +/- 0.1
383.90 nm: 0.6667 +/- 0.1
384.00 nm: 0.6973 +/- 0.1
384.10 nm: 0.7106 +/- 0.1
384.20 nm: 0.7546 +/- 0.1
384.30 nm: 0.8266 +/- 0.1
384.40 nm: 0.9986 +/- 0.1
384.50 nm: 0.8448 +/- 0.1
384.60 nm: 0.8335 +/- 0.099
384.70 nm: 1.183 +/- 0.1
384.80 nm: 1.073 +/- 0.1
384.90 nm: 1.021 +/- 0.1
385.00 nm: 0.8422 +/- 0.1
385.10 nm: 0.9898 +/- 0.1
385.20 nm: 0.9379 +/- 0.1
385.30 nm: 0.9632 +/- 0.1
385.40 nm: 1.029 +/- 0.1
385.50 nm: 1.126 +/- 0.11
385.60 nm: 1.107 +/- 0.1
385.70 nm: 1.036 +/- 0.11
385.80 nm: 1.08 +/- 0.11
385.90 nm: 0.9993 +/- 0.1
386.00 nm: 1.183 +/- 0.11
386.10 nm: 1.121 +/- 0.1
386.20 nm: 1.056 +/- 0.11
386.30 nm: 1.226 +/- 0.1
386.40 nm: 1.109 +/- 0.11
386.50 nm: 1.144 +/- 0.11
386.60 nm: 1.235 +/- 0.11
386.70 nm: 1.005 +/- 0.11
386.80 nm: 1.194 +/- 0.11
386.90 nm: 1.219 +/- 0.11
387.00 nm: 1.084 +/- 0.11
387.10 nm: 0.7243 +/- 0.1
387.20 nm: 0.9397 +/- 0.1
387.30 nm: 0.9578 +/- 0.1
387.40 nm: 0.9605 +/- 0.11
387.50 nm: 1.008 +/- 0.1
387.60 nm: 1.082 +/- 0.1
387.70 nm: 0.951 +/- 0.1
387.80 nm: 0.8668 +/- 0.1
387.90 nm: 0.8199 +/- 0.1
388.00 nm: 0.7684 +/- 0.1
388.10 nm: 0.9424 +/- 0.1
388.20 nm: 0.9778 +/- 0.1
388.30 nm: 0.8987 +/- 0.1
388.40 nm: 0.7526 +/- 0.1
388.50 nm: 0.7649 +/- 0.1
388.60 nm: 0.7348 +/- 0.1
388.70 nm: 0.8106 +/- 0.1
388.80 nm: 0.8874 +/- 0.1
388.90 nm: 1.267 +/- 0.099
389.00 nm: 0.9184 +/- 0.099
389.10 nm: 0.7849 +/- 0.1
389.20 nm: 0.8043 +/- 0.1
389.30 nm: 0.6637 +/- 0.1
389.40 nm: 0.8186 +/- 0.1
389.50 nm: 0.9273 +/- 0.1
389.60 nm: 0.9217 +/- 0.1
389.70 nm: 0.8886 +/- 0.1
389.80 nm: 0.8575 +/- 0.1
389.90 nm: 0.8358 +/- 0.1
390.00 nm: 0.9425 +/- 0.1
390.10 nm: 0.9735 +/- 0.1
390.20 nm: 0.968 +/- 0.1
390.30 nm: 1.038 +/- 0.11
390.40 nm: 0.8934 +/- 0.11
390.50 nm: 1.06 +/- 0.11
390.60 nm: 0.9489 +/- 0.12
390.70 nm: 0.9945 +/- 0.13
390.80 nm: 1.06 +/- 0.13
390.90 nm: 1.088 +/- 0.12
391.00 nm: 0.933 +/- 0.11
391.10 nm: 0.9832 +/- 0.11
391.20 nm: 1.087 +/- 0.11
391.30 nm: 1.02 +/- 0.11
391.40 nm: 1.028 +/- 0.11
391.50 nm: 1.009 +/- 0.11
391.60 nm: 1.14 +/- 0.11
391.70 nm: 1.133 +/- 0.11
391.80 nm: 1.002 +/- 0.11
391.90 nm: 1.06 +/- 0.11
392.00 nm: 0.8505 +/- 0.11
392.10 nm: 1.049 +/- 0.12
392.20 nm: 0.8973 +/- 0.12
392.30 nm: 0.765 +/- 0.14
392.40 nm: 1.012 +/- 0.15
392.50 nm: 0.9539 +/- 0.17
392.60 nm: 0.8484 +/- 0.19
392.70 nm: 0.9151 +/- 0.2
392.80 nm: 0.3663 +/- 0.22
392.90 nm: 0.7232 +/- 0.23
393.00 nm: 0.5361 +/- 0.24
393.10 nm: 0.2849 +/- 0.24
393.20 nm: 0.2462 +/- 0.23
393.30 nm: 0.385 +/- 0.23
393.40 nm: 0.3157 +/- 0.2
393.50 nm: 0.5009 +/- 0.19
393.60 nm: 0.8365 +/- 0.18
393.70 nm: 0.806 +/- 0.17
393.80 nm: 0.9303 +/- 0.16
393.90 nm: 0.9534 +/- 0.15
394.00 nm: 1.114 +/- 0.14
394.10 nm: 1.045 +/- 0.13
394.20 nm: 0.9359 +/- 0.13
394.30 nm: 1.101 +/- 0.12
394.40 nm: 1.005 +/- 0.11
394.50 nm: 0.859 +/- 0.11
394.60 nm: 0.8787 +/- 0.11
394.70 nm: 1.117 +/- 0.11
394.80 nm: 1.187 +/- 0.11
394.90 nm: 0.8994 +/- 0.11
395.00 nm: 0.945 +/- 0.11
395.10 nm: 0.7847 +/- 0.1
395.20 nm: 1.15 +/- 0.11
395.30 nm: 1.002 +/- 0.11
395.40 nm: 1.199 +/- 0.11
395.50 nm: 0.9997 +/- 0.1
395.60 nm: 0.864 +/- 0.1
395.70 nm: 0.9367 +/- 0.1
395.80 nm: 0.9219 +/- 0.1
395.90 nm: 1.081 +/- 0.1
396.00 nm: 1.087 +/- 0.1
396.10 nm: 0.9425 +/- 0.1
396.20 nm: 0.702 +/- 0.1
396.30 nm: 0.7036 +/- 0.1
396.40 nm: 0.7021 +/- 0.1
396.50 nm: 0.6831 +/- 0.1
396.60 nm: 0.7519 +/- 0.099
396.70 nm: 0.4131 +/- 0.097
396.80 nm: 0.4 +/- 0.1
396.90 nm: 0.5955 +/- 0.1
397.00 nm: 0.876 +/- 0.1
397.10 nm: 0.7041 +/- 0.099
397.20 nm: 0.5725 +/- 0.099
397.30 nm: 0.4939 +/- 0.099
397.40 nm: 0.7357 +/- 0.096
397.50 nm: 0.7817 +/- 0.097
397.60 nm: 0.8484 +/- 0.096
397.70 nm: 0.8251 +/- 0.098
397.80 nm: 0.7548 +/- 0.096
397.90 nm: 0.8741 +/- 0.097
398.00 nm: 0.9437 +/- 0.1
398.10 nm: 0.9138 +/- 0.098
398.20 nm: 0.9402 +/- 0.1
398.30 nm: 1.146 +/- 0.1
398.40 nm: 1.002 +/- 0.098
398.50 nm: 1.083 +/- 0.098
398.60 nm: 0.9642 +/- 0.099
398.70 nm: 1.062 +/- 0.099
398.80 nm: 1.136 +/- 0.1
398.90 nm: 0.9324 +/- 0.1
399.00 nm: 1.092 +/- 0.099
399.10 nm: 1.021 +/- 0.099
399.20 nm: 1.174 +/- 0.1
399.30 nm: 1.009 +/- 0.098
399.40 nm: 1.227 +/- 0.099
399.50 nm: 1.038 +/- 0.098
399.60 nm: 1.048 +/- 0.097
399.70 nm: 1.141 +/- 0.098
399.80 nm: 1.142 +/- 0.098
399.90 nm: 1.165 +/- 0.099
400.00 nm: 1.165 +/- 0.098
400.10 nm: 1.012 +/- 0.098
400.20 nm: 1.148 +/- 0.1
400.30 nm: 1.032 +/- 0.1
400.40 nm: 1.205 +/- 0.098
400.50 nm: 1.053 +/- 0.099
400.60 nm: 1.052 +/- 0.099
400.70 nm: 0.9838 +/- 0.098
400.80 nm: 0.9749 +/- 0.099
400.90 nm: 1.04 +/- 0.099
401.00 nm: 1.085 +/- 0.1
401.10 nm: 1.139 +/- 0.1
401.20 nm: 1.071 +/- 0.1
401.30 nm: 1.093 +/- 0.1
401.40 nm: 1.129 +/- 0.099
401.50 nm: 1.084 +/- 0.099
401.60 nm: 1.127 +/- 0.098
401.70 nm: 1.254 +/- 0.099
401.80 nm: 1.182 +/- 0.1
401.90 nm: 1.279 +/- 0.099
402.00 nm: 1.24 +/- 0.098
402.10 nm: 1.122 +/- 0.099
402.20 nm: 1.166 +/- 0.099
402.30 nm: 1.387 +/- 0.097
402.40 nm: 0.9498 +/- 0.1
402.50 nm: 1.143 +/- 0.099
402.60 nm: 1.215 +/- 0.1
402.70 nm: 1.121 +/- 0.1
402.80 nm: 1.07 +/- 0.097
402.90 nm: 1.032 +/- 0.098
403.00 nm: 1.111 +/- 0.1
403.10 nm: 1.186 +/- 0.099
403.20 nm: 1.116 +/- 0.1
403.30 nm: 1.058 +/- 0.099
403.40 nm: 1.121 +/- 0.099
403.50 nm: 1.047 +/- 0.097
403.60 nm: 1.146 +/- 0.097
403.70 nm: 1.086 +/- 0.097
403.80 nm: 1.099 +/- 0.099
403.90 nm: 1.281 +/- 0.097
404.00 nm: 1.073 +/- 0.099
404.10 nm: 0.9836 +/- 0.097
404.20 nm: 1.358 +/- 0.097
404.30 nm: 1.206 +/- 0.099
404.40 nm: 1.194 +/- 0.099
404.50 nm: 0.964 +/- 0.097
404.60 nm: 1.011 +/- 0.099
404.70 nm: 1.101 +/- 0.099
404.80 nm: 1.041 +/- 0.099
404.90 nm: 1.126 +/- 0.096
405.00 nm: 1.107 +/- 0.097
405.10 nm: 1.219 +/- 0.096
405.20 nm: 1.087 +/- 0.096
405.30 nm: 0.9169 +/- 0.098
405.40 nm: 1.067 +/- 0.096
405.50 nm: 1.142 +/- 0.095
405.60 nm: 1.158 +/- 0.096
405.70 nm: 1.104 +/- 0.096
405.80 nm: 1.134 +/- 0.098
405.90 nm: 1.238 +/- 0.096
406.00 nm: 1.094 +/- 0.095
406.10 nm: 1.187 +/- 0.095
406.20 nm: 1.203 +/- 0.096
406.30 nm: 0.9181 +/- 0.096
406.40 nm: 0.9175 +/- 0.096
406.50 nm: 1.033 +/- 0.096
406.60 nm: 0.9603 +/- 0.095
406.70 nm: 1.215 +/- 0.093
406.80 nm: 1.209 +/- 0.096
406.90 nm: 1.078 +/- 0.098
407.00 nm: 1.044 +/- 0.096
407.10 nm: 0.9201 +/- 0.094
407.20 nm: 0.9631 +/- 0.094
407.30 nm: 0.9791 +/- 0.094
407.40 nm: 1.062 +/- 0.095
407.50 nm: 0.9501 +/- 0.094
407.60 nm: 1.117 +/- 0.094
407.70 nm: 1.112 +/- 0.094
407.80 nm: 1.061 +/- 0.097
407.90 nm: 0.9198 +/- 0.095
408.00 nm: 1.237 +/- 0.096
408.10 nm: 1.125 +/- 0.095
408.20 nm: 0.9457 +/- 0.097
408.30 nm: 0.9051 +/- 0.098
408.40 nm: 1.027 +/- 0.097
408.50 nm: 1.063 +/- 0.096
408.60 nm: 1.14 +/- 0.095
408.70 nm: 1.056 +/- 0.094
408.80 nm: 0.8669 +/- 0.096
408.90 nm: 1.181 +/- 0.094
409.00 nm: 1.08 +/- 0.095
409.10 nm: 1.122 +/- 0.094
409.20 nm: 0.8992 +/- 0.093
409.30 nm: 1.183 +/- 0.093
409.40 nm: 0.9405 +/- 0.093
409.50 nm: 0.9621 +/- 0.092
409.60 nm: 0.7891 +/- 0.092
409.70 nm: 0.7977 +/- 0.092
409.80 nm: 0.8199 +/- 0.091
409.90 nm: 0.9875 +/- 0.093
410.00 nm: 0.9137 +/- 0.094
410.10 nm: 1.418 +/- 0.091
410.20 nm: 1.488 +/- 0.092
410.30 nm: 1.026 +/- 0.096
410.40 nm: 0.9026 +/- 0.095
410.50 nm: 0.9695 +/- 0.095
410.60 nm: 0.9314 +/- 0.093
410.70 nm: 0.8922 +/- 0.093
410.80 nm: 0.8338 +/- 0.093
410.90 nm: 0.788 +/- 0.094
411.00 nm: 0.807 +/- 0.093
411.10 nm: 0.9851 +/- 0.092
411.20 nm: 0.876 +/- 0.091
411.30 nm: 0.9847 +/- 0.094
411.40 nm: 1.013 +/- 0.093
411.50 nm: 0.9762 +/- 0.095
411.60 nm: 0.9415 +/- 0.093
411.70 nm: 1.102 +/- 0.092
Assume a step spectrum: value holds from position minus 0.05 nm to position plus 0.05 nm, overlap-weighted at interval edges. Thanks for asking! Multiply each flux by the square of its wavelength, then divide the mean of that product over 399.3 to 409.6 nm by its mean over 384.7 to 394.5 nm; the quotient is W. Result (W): 1.3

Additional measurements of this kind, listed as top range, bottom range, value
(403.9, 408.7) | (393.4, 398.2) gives 1.33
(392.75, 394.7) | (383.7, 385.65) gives 0.85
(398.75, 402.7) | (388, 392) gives 1.25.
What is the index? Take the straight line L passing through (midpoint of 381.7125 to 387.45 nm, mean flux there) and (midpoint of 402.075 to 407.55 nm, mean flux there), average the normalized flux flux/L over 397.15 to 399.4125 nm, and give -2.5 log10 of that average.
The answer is 0.120 mag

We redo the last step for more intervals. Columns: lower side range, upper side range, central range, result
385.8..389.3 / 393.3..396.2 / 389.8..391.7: -0.05 mag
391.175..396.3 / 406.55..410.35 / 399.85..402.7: -0.16 mag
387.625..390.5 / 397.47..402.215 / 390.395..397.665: 0.13 mag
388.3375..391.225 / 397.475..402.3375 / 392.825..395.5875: 0.18 mag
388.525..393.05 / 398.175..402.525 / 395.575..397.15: 0.31 mag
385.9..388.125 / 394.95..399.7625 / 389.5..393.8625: 0.13 mag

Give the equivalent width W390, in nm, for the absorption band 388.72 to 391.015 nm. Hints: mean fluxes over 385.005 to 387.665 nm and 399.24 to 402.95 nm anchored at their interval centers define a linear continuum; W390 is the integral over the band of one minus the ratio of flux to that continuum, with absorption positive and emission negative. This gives 0.29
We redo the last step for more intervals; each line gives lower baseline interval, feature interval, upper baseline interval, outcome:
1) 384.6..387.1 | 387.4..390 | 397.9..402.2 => 0.465 nm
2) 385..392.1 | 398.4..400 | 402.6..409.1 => -0.059 nm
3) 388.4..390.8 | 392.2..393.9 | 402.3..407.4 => 0.498 nm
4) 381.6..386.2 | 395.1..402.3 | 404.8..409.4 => 0.139 nm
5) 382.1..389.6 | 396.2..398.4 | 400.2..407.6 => 0.598 nm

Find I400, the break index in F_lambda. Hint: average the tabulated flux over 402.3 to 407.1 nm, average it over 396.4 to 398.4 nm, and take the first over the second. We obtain 1.5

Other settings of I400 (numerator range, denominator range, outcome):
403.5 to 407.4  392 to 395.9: 1.28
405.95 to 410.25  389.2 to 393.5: 1.21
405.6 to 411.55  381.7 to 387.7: 1.11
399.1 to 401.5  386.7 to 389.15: 1.17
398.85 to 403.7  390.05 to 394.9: 1.24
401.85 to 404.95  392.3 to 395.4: 1.37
